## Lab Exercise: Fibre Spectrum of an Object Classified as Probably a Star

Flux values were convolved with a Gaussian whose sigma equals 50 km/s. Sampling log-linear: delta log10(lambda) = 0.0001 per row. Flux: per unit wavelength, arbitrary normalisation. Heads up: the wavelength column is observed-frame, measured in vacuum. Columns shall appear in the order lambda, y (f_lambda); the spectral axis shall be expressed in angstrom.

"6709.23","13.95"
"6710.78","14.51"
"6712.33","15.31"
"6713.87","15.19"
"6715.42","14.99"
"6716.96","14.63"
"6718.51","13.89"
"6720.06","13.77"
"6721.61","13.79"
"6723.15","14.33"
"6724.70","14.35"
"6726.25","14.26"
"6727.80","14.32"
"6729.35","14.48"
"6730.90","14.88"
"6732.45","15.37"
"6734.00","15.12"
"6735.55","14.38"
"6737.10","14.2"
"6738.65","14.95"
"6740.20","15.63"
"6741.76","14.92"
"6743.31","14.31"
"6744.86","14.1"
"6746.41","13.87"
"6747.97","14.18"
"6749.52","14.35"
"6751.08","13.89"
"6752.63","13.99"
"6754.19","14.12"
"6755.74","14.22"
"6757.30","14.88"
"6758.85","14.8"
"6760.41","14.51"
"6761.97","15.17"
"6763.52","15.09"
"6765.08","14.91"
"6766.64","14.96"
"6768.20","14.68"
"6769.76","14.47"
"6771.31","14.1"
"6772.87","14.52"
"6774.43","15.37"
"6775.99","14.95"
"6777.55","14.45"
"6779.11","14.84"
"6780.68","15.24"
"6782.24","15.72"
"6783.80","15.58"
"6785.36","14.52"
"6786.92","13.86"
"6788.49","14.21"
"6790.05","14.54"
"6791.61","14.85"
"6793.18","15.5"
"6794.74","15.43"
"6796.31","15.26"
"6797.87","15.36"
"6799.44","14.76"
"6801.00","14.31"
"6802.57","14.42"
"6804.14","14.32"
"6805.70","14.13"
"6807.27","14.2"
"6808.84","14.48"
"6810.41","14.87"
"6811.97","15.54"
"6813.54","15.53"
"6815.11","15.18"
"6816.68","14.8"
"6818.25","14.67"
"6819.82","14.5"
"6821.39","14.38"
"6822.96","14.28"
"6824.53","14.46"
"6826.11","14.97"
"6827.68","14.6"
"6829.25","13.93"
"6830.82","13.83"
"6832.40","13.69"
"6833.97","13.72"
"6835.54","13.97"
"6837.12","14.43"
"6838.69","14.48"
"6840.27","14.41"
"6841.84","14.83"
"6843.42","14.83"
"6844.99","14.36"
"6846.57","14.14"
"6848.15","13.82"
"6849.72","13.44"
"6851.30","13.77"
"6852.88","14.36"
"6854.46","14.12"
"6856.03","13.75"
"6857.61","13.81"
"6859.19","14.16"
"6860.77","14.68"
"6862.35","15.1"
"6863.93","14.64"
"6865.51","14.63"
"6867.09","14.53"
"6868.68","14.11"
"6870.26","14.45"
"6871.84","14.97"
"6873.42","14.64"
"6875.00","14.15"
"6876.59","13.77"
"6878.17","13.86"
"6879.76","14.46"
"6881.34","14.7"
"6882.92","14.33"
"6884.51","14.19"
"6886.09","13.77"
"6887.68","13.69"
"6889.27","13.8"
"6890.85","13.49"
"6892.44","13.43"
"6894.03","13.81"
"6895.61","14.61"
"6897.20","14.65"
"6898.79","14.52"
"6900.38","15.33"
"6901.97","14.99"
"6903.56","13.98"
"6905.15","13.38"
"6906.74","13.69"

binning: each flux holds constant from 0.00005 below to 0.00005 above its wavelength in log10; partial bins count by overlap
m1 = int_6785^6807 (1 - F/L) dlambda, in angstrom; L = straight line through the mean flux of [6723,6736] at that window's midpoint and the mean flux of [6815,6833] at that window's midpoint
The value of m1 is -0.29 angstrom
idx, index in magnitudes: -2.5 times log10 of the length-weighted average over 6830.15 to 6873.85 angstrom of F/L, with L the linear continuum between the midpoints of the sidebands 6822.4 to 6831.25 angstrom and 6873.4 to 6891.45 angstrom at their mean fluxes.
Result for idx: 0.00 mag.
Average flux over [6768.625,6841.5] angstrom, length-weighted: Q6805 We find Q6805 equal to 14.6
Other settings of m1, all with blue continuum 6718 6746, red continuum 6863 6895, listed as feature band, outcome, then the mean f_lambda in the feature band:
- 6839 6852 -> 0.0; 14.2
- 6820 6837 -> 0.1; 14.2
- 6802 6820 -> -0.5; 14.7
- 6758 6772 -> -0.3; 14.8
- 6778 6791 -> -0.4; 14.8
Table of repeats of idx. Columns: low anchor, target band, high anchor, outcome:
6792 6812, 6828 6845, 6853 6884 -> 0.02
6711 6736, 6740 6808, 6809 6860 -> -0.01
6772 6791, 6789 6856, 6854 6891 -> 0.00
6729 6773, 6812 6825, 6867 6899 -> -0.03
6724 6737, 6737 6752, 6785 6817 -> 0.02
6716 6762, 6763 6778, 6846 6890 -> -0.03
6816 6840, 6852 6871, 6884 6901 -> -0.01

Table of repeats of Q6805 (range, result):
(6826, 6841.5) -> 14.2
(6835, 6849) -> 14.4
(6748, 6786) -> 14.7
